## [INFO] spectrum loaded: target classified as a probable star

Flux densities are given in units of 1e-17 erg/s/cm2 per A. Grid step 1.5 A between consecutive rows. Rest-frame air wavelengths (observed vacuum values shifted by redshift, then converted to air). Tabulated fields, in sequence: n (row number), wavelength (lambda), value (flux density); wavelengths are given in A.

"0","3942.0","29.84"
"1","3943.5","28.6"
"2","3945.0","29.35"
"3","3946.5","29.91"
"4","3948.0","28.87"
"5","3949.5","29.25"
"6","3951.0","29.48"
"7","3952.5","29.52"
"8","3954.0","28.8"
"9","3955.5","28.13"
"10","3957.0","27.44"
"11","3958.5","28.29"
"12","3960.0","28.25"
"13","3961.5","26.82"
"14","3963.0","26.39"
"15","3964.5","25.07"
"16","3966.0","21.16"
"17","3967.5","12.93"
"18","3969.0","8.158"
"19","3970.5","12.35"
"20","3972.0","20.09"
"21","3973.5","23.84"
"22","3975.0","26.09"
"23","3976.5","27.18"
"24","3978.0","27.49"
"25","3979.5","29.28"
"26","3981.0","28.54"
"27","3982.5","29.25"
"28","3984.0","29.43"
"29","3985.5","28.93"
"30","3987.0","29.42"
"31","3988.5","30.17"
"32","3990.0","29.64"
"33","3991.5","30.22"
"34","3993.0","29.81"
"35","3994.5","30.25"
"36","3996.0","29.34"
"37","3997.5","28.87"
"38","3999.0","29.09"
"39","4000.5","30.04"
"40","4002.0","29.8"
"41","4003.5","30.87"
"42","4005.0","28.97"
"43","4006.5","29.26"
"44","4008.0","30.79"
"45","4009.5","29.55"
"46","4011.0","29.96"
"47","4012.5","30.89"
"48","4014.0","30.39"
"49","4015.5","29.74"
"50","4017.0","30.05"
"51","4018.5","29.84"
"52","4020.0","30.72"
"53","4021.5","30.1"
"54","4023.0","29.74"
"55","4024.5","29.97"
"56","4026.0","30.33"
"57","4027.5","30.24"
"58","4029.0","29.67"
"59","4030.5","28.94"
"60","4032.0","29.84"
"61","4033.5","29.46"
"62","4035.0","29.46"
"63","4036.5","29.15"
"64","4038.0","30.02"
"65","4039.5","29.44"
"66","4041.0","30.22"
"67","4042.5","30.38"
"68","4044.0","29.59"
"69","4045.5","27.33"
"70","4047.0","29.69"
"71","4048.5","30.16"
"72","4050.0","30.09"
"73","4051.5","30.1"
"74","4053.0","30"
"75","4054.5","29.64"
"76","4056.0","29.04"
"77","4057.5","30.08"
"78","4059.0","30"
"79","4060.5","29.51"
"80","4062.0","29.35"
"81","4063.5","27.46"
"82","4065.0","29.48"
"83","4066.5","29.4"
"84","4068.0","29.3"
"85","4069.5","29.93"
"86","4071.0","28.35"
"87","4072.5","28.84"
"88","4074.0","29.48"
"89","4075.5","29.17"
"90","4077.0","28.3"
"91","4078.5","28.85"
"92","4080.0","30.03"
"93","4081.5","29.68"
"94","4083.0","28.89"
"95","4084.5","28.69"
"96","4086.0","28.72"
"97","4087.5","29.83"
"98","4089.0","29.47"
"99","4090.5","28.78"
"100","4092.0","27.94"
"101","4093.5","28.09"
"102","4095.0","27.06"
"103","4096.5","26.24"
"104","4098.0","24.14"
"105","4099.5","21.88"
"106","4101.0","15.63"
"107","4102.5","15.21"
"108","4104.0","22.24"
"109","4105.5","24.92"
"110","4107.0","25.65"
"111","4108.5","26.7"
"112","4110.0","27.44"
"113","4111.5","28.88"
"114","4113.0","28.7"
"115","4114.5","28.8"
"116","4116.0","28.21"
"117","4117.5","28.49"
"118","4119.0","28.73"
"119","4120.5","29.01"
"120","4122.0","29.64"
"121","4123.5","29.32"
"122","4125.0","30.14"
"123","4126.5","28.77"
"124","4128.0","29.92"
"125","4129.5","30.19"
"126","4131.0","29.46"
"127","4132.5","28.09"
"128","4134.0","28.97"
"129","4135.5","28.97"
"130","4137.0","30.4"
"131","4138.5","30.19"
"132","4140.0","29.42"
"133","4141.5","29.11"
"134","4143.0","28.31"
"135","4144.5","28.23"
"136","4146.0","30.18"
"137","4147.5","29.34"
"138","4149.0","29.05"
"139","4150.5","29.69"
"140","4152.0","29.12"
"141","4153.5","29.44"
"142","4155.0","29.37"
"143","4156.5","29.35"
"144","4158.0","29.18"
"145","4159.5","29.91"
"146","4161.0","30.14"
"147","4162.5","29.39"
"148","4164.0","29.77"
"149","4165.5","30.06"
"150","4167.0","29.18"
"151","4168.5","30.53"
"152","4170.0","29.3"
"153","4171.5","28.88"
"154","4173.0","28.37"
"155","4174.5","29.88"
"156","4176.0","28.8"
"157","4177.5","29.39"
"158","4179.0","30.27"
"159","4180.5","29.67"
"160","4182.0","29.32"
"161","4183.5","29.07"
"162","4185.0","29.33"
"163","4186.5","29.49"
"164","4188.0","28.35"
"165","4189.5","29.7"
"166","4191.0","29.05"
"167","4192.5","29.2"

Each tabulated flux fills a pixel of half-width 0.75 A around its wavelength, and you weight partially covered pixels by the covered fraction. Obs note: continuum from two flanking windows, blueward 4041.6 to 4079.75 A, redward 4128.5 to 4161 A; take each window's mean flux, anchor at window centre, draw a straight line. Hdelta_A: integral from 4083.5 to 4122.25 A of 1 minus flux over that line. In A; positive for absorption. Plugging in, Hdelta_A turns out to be 3.8 A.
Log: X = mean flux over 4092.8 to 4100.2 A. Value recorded 25.5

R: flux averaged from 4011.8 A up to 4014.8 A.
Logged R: 30.6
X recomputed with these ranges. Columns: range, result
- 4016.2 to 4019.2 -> 29.9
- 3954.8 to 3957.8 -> 27.8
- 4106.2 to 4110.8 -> 26.6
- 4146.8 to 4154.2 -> 29.3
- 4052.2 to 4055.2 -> 29.8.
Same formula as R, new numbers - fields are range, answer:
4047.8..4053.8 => 30.1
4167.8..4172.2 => 29.6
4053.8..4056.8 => 29.3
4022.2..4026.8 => 30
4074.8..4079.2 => 28.8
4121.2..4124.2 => 29.5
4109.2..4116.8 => 28.4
